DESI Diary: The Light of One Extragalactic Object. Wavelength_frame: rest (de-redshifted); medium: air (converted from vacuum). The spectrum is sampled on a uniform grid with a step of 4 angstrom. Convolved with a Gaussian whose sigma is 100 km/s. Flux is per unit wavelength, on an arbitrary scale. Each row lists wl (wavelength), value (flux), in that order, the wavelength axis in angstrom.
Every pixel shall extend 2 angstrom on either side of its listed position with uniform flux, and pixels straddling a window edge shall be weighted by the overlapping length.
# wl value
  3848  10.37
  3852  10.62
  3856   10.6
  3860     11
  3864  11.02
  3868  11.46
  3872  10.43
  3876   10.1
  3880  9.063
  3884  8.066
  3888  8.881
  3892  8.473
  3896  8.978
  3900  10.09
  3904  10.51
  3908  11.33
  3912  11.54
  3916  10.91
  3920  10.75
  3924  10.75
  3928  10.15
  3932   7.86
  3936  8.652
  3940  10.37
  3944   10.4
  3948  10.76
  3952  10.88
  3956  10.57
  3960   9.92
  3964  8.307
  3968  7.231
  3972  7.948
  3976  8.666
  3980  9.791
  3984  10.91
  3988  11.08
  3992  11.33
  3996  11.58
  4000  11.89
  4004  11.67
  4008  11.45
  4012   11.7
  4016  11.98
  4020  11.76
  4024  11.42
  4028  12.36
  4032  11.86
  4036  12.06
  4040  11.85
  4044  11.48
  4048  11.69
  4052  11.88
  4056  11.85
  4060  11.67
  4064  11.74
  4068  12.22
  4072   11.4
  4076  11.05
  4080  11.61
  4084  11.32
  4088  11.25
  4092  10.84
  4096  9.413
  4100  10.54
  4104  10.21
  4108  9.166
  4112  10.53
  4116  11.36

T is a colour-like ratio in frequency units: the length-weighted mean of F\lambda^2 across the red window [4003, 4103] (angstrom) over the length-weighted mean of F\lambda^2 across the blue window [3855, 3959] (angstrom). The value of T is 1.22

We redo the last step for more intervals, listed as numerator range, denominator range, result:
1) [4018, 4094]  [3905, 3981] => 1.25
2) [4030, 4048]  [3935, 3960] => 1.20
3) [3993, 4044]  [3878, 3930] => 1.25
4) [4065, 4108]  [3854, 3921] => 1.18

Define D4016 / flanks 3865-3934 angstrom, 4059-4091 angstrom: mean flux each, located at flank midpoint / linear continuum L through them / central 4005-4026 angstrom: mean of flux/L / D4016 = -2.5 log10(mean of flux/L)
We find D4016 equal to -0.06 mag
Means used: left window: 9.98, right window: 11.5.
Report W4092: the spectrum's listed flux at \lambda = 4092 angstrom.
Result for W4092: 10.84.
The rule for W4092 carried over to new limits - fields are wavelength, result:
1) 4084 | 11.32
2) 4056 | 11.85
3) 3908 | 11.33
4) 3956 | 10.57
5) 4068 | 12.22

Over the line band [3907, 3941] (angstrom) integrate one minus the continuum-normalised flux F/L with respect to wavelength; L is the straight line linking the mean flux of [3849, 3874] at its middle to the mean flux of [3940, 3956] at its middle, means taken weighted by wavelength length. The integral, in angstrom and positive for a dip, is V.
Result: 1.5 angstrom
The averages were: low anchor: 10.8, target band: 10.2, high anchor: 10.6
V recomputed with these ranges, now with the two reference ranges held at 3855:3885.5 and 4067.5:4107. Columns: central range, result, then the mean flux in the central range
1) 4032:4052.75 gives -2.0 angstrom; 11.8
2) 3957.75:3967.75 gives 1.6 angstrom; 8.82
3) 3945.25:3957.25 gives -0.3 angstrom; 10.7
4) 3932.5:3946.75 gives 1.1 angstrom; 9.65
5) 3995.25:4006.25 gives -1.1 angstrom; 11.7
